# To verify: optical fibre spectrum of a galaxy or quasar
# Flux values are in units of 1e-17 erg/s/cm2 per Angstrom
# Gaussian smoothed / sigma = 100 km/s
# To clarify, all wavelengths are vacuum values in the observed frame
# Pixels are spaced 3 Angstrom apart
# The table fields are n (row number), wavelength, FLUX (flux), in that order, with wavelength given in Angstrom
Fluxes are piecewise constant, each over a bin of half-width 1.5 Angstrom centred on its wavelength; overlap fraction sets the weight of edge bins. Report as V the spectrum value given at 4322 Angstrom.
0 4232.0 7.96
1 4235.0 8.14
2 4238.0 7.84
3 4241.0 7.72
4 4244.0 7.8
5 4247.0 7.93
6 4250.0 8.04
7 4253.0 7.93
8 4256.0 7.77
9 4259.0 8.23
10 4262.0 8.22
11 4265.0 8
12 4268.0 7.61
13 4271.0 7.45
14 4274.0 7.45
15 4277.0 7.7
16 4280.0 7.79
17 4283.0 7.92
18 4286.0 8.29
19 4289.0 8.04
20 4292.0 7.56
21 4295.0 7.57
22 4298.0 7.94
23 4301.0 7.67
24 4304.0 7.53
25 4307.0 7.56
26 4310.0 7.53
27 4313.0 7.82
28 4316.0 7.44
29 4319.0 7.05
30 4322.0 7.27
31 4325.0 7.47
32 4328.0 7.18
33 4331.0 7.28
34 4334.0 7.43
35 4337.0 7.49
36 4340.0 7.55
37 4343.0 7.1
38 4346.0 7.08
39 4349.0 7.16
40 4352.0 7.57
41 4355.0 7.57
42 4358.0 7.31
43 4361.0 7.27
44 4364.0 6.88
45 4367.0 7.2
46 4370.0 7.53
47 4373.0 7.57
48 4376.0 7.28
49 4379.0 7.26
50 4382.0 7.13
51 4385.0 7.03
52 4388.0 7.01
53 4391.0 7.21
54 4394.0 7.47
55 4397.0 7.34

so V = 7.27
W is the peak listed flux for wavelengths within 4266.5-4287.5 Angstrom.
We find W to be 8.29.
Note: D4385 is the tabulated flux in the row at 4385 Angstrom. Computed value 7.03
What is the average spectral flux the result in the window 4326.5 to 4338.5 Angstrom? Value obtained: 7.34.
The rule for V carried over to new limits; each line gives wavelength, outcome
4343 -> 7.1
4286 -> 8.29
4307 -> 7.56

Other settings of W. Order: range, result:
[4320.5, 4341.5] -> 7.55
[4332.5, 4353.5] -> 7.57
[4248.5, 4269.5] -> 8.23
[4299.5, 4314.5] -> 7.82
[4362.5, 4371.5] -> 7.53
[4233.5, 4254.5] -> 8.14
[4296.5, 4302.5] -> 7.94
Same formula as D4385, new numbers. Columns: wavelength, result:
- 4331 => 7.28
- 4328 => 7.18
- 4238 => 7.84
